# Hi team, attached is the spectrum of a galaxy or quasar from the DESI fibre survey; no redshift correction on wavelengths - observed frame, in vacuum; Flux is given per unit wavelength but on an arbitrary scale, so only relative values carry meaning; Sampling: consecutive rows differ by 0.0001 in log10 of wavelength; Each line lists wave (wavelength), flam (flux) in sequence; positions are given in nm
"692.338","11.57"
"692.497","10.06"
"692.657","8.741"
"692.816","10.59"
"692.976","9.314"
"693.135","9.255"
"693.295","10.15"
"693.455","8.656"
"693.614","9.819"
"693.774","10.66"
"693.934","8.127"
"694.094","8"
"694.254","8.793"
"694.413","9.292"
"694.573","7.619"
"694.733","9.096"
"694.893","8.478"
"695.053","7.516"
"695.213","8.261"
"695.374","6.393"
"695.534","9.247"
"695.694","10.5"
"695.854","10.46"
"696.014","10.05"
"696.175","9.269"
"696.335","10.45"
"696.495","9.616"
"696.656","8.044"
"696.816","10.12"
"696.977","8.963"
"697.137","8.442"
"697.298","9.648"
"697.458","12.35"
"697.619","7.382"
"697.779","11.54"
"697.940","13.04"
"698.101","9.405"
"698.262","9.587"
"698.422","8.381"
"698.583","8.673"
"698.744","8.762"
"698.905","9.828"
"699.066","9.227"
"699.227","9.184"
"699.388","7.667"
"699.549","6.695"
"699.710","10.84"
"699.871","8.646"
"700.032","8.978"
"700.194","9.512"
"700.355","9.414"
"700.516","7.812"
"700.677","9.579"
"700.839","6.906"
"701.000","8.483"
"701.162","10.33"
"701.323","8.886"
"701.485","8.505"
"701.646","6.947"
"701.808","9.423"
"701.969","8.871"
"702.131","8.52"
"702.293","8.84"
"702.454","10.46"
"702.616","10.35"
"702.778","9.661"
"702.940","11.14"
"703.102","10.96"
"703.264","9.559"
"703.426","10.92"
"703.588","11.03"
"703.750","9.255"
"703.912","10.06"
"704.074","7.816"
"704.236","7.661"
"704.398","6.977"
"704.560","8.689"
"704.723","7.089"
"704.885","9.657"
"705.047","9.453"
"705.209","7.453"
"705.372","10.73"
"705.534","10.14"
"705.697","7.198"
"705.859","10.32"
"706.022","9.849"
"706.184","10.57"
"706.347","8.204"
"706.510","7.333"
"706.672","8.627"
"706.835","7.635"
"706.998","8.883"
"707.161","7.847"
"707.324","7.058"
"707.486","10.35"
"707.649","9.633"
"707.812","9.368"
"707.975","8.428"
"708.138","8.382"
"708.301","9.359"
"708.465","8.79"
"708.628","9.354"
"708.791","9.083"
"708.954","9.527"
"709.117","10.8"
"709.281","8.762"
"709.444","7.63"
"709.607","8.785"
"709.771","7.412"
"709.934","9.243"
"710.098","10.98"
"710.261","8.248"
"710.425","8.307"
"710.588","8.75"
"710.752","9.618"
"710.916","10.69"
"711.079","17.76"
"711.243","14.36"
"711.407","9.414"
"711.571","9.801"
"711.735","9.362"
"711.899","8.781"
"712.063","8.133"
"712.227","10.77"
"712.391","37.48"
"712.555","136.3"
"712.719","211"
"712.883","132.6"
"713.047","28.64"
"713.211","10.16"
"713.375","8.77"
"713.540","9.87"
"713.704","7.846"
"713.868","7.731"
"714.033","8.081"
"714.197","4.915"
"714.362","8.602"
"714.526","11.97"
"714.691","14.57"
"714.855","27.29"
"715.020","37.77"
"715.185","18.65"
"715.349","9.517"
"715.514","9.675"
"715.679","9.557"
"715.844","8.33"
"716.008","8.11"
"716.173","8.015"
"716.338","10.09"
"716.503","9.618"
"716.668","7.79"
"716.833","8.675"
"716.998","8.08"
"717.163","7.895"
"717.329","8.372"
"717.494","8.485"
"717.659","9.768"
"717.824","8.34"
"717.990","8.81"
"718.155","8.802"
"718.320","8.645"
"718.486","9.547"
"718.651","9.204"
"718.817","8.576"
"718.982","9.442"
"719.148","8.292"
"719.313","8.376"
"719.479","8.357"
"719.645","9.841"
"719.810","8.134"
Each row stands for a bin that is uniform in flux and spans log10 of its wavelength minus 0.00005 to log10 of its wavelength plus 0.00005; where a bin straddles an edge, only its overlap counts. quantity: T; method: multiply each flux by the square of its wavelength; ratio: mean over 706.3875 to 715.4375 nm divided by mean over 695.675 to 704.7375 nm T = 2.2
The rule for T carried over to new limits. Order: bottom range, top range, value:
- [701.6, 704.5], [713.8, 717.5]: 1.26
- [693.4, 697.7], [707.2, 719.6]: 1.92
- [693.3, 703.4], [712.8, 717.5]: 1.82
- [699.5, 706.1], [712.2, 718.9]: 2.56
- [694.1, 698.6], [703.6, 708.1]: 0.97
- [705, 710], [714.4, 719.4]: 1.26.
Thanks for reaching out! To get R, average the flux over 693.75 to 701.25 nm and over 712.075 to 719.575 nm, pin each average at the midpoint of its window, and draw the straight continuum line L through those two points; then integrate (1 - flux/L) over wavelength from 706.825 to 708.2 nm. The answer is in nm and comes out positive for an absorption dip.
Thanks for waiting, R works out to 0.62 nm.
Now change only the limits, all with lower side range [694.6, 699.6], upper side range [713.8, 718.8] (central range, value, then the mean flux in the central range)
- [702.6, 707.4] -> 0.396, 9.05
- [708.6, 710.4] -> 0.212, 9.04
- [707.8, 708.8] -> 0.120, 8.93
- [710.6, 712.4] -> -0.296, 12.1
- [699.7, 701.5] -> 0.110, 8.93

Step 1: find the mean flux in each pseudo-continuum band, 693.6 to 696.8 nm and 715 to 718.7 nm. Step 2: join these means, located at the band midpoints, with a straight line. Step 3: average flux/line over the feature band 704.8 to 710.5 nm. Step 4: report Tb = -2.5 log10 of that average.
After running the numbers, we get 0.076 mag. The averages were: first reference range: 8.99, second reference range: 10.1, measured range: 8.95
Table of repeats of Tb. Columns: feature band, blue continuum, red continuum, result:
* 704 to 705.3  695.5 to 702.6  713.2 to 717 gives 0.23 mag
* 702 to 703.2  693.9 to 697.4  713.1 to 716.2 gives 0.03 mag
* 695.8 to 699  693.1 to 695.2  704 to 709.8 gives -0.10 mag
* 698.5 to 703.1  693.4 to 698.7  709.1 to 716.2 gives 0.39 mag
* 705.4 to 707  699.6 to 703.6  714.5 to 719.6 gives 0.10 mag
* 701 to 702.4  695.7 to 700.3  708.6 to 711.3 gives 0.10 mag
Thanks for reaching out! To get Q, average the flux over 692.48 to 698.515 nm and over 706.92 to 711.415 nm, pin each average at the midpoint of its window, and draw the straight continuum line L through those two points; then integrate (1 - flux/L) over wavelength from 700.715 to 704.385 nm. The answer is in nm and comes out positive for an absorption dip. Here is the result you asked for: 0.07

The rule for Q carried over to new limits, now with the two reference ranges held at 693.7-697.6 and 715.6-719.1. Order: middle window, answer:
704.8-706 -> -0.05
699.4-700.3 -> 0.02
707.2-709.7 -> -0.02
